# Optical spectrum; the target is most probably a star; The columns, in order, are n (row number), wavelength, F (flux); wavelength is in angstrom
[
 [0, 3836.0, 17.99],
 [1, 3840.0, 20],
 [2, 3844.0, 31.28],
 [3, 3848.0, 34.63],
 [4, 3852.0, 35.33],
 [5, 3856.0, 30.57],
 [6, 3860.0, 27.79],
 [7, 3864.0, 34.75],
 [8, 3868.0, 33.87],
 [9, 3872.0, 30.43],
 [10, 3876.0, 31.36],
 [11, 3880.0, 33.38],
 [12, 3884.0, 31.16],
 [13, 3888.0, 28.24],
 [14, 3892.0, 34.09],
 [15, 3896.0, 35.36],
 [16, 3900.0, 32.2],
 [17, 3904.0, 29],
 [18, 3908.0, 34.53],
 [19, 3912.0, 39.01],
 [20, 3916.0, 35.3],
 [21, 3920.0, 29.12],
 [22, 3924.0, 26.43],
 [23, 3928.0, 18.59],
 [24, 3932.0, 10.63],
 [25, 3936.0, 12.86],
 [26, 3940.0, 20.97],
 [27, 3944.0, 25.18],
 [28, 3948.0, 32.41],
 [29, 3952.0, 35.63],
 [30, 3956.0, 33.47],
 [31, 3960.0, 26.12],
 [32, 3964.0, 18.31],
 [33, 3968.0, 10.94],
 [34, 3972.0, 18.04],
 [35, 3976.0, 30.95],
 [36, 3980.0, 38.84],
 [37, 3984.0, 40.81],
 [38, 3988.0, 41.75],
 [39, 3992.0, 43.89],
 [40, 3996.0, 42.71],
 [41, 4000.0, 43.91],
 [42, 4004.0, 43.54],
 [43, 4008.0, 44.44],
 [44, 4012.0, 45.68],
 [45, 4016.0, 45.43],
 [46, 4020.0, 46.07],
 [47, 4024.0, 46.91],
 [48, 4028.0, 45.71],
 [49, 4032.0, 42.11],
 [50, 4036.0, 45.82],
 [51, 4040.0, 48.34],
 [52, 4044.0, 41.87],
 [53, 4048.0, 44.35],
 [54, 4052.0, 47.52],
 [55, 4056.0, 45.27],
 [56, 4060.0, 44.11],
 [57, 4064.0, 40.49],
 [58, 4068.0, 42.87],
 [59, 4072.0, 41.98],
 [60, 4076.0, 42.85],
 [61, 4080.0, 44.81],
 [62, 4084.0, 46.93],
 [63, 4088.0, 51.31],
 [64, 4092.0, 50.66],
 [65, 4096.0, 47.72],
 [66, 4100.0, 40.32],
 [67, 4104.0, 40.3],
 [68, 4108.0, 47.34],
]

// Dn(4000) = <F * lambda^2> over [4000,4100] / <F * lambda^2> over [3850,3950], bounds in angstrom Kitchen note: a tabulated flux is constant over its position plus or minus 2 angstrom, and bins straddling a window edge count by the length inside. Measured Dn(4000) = 1.7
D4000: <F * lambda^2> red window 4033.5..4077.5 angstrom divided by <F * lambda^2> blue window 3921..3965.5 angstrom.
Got 1.95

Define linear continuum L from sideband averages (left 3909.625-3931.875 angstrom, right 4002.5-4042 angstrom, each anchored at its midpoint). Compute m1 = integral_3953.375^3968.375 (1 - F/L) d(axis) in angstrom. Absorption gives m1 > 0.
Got 4.6 angstrom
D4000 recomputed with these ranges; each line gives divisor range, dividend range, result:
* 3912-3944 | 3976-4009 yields 1.86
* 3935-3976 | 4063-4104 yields 1.99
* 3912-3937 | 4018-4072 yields 1.99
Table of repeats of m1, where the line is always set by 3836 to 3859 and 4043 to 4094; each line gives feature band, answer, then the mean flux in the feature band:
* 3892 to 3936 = 6.8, 28.5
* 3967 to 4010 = 2.8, 36.9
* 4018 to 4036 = -1.4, 45.3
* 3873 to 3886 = -0.2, 31.8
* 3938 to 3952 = 3.4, 27.5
